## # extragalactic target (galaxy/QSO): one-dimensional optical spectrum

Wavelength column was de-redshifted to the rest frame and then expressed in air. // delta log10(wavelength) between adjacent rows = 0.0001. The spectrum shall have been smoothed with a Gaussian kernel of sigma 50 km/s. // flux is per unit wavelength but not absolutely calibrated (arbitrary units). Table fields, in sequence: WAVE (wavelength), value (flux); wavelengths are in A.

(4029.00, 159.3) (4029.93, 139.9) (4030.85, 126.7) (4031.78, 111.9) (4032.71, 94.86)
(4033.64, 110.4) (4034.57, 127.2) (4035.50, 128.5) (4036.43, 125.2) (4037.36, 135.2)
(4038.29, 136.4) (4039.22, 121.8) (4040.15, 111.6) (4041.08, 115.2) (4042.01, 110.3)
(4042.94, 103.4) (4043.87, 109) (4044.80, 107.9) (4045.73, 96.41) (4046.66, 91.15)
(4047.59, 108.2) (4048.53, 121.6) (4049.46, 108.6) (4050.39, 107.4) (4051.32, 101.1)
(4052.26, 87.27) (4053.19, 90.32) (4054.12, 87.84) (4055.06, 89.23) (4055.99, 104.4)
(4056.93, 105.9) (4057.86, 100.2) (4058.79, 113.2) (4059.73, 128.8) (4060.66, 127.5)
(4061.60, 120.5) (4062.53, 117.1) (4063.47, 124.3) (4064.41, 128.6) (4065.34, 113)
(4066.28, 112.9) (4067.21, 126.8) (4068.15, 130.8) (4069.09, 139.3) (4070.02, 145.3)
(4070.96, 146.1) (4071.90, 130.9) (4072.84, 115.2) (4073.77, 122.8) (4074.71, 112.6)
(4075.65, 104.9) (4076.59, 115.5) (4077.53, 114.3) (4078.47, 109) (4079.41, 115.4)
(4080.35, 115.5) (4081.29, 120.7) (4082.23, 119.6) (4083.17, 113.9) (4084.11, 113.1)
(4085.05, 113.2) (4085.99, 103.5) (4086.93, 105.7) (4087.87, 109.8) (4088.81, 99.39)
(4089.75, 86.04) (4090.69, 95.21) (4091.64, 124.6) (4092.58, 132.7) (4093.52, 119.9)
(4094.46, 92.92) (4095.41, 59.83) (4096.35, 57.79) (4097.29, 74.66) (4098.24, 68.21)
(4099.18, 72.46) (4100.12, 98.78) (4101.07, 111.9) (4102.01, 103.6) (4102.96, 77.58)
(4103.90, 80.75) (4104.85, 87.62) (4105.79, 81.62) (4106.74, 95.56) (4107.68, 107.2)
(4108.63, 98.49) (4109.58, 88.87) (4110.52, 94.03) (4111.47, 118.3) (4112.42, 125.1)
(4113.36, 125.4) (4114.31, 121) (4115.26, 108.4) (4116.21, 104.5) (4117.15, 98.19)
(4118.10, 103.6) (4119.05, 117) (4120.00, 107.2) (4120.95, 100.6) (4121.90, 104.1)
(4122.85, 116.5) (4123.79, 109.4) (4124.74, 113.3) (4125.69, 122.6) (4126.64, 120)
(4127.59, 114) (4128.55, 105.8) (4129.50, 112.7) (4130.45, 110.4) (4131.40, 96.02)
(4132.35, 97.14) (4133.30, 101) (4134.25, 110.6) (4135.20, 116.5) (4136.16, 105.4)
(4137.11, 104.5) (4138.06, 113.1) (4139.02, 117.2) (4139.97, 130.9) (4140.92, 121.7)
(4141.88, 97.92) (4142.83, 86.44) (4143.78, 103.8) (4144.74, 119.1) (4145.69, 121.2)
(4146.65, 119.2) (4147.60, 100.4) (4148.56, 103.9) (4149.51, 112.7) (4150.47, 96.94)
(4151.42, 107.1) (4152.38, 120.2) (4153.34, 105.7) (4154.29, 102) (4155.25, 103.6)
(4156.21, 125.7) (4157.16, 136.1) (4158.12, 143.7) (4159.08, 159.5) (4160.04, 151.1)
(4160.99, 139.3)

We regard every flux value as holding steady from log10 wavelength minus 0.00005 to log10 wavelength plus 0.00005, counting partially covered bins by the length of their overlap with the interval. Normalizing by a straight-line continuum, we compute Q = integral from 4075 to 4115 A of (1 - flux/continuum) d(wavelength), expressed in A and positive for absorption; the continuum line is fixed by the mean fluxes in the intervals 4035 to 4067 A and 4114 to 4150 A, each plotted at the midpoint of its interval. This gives 3.2 A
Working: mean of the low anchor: 112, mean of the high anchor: 110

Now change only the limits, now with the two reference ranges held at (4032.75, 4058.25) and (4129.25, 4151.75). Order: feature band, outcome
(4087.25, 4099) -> 1.7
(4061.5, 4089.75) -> -2.4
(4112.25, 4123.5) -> -0.2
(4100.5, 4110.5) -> 1.4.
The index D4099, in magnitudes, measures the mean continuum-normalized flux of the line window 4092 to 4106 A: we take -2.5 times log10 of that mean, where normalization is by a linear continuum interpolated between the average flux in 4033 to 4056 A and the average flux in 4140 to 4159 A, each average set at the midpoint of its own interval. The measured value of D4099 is 0.251 mag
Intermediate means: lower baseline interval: 109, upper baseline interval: 113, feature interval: 88.5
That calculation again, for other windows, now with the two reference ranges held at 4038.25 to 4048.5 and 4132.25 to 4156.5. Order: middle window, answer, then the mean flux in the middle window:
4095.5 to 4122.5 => 0.13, 97.2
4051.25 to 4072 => -0.06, 116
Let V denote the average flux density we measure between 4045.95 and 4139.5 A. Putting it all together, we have 108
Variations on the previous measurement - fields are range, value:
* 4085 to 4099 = 95.2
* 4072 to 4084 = 115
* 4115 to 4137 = 108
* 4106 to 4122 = 107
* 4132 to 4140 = 110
